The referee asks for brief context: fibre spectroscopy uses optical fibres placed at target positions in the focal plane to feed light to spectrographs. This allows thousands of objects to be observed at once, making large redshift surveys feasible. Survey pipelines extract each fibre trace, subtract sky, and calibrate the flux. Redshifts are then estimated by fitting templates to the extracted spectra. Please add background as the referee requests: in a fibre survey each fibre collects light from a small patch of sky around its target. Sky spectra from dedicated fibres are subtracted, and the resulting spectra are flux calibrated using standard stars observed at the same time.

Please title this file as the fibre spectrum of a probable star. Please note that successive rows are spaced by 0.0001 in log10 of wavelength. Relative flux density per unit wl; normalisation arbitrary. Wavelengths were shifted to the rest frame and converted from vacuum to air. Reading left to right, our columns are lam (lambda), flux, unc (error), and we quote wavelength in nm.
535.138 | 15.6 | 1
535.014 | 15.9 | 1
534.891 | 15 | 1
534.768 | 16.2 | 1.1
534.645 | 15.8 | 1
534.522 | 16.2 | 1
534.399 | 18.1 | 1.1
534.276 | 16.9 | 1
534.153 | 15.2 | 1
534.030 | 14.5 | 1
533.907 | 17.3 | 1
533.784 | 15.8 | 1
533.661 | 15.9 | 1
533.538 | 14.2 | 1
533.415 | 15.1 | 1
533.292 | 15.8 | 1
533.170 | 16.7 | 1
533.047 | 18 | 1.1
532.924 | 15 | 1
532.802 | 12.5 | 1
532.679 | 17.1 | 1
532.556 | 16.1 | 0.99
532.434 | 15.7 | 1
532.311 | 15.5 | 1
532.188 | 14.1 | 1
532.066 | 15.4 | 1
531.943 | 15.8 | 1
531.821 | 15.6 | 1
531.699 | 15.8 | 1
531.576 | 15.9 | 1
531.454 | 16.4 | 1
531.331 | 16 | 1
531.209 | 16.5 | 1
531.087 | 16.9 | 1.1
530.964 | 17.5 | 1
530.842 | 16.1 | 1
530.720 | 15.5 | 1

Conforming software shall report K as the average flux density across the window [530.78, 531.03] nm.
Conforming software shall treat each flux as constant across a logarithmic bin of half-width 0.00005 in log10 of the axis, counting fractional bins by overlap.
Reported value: 16.8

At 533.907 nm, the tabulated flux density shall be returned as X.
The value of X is 17.3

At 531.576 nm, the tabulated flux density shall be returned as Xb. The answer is 15.9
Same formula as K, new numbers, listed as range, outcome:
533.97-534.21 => 14.8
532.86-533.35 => 16.4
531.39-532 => 15.9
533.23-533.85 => 15.4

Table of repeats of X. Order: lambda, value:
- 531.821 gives 15.6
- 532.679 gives 17.1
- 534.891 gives 15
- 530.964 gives 17.5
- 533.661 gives 15.9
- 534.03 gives 14.5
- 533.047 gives 18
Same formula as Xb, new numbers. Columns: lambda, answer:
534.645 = 15.8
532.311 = 15.5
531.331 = 16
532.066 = 15.4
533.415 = 15.1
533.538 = 14.2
